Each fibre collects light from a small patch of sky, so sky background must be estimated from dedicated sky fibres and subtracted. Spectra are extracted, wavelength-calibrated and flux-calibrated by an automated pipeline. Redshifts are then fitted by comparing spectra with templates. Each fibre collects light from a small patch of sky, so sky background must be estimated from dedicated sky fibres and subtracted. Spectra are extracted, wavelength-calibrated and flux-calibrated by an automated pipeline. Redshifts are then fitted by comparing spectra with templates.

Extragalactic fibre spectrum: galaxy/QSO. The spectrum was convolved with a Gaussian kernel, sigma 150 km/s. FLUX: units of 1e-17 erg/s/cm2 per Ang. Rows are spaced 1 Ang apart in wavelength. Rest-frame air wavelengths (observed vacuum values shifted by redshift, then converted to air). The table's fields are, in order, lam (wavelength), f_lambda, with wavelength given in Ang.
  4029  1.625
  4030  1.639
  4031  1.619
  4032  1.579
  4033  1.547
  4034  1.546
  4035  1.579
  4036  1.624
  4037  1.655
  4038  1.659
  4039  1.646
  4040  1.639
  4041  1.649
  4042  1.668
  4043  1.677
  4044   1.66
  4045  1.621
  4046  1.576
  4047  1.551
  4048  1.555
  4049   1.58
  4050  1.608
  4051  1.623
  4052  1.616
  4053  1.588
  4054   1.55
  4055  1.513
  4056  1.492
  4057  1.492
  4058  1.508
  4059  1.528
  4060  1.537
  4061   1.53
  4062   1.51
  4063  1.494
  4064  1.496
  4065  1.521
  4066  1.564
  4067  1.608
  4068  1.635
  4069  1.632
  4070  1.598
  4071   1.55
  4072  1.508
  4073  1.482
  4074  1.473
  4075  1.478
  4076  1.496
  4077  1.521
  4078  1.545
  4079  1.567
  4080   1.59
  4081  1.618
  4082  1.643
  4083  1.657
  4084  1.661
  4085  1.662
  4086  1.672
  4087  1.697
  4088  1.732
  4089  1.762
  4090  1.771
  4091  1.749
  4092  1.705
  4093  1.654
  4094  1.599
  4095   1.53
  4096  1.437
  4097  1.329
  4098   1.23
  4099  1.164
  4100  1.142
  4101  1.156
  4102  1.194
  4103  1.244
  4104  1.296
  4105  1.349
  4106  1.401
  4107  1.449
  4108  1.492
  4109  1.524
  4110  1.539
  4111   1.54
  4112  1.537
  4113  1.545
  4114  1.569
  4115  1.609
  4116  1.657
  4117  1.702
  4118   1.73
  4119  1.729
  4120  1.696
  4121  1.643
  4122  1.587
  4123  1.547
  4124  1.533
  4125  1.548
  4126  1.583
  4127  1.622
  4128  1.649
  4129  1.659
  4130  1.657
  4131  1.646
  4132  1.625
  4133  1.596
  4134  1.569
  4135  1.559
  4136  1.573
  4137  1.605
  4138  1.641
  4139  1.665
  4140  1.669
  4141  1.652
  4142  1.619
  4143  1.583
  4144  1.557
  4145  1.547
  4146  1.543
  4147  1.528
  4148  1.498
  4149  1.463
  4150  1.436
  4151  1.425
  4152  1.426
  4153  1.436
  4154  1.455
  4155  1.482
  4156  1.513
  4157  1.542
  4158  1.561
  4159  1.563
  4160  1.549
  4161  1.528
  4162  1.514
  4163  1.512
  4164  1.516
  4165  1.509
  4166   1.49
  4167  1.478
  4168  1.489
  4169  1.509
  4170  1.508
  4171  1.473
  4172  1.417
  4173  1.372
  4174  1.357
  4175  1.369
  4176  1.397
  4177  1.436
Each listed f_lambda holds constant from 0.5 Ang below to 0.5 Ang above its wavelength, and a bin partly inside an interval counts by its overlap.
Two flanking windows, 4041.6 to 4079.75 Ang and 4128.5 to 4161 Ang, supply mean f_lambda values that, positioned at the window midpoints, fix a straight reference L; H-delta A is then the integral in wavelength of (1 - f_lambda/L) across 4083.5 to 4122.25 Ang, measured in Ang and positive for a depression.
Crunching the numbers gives 0.7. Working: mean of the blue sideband 1.56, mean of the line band 1.53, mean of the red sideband 1.56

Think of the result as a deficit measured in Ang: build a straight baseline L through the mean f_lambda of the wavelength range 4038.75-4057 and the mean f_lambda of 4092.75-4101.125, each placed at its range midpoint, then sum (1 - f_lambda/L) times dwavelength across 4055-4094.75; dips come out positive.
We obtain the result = -3.38 Ang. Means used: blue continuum 1.6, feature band 1.59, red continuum 1.36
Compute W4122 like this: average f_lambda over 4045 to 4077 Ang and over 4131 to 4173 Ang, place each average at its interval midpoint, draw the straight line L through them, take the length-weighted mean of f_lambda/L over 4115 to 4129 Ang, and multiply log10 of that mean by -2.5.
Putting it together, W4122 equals -0.07 mag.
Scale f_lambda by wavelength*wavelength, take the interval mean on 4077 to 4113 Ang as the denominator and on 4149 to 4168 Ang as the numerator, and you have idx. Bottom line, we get 1.0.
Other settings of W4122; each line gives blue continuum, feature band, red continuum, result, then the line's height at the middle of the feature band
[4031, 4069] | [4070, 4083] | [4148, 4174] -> 0.008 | 1.56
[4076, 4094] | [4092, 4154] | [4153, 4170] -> 0.039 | 1.58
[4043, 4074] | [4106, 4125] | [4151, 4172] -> -0.041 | 1.53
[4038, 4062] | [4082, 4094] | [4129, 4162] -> -0.082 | 1.57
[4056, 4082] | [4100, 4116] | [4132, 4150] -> 0.097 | 1.56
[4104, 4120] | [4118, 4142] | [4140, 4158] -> -0.059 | 1.54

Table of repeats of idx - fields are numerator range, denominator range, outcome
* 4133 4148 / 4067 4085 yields 1.04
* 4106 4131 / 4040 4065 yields 1.05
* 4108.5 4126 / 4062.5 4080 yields 1.06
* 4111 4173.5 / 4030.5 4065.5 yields 1.03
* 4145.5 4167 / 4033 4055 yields 0.98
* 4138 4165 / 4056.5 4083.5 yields 1.03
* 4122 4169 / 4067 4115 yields 1.05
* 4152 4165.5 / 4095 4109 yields 1.18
